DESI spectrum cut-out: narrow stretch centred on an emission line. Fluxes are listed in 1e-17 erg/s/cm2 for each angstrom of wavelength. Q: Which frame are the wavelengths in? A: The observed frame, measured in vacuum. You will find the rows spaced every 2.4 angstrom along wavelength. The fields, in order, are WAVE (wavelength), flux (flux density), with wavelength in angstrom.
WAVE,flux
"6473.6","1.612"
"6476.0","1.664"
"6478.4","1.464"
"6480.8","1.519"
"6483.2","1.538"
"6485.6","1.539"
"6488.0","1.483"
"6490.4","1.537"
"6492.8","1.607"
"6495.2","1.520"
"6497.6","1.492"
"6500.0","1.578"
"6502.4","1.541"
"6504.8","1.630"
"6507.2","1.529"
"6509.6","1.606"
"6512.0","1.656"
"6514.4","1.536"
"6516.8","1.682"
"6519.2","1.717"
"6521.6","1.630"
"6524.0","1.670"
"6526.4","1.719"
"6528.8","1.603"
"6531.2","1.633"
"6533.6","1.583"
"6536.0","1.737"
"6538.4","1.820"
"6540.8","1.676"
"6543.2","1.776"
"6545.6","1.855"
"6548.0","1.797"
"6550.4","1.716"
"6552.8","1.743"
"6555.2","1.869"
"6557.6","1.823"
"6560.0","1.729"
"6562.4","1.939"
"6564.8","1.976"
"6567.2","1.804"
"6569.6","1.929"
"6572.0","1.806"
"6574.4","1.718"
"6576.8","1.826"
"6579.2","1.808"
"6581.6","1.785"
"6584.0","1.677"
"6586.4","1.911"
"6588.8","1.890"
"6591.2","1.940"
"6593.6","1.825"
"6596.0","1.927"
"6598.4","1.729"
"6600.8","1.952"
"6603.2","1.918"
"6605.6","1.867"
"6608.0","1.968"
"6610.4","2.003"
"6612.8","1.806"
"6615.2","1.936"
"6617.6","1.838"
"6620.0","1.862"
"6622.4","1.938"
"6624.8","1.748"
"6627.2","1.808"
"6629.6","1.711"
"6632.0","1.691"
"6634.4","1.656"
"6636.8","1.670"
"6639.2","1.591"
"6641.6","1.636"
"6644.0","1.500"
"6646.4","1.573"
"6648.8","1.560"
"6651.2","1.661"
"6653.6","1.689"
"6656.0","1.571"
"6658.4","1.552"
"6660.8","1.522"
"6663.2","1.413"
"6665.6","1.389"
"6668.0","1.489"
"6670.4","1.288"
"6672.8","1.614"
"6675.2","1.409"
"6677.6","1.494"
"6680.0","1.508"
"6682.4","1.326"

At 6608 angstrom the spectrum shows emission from C III]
